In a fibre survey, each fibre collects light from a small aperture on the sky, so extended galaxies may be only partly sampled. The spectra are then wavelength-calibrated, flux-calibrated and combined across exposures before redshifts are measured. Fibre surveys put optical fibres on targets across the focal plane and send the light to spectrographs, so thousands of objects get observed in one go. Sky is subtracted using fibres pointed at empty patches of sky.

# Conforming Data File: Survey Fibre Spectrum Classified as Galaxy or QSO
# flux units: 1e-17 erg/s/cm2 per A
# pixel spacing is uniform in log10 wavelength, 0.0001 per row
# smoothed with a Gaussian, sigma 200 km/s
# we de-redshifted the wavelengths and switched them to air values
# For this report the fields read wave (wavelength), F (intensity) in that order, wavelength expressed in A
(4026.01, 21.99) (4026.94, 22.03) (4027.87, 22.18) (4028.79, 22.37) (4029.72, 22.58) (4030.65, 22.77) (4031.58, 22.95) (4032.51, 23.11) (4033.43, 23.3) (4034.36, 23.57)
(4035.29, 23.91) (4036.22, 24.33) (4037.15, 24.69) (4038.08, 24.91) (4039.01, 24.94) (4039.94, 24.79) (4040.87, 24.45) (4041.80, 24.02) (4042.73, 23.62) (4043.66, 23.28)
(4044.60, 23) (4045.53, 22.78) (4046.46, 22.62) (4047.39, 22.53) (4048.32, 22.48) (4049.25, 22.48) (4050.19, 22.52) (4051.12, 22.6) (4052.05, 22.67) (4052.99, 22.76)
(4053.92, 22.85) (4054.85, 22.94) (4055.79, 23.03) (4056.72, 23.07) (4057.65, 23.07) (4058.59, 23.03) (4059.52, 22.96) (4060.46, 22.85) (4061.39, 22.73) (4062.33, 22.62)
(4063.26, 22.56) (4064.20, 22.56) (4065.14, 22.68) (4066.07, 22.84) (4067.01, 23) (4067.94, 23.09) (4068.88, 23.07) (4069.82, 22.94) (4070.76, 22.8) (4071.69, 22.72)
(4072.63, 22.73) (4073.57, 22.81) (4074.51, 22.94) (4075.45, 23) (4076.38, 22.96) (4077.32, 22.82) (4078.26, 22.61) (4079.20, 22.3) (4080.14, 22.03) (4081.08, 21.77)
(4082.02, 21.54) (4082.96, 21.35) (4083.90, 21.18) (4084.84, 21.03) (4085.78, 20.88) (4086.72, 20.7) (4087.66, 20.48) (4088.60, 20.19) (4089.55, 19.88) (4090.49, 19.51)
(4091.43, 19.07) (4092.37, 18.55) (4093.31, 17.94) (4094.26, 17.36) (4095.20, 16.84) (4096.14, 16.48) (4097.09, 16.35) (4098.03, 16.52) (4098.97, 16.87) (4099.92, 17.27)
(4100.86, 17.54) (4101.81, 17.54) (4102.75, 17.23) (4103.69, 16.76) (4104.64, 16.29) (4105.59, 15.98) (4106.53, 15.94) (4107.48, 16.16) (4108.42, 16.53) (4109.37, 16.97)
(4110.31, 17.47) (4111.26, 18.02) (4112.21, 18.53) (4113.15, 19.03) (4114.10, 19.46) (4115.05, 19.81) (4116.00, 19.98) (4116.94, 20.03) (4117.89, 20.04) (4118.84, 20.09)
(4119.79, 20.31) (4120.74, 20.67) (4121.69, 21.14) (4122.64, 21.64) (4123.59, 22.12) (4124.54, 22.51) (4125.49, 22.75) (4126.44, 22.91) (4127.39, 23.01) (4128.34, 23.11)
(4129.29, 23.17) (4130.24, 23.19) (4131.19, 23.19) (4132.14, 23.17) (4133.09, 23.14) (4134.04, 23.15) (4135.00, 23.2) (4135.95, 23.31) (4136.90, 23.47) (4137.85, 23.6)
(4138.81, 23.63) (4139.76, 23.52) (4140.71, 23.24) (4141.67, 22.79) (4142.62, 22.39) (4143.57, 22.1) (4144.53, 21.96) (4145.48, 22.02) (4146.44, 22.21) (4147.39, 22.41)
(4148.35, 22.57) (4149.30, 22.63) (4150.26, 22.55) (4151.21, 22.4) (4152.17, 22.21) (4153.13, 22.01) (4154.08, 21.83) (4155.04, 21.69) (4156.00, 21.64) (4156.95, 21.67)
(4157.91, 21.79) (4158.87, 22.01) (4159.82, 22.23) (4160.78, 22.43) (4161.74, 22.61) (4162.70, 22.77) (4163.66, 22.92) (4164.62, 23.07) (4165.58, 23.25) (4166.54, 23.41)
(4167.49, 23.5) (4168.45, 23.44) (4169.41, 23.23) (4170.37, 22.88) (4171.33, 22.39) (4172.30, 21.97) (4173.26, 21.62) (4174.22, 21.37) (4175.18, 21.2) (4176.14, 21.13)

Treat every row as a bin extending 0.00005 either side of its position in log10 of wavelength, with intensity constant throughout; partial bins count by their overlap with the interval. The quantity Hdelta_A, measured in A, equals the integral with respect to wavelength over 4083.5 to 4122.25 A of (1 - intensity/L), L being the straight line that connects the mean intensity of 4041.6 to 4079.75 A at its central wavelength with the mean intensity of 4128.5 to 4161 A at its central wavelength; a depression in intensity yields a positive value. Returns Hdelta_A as 7.2 A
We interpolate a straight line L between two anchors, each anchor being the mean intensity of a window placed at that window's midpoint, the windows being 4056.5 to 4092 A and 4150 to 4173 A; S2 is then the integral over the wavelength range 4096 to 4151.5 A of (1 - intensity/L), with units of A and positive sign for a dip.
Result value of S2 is 4.36 A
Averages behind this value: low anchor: 22.1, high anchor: 22.5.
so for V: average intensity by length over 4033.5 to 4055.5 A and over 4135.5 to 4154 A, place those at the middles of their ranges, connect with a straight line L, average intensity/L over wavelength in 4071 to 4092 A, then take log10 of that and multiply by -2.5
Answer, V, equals 0.08 mag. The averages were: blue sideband 23.4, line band 21.6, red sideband 22.7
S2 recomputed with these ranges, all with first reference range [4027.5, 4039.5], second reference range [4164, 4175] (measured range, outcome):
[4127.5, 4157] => 0.2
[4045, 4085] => 1.2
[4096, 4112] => 4.3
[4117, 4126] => 0.7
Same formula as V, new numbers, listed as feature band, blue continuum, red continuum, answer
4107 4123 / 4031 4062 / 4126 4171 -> 0.20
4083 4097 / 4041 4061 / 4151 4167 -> 0.18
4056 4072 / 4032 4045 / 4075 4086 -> 0.00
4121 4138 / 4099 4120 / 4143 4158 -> -0.14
